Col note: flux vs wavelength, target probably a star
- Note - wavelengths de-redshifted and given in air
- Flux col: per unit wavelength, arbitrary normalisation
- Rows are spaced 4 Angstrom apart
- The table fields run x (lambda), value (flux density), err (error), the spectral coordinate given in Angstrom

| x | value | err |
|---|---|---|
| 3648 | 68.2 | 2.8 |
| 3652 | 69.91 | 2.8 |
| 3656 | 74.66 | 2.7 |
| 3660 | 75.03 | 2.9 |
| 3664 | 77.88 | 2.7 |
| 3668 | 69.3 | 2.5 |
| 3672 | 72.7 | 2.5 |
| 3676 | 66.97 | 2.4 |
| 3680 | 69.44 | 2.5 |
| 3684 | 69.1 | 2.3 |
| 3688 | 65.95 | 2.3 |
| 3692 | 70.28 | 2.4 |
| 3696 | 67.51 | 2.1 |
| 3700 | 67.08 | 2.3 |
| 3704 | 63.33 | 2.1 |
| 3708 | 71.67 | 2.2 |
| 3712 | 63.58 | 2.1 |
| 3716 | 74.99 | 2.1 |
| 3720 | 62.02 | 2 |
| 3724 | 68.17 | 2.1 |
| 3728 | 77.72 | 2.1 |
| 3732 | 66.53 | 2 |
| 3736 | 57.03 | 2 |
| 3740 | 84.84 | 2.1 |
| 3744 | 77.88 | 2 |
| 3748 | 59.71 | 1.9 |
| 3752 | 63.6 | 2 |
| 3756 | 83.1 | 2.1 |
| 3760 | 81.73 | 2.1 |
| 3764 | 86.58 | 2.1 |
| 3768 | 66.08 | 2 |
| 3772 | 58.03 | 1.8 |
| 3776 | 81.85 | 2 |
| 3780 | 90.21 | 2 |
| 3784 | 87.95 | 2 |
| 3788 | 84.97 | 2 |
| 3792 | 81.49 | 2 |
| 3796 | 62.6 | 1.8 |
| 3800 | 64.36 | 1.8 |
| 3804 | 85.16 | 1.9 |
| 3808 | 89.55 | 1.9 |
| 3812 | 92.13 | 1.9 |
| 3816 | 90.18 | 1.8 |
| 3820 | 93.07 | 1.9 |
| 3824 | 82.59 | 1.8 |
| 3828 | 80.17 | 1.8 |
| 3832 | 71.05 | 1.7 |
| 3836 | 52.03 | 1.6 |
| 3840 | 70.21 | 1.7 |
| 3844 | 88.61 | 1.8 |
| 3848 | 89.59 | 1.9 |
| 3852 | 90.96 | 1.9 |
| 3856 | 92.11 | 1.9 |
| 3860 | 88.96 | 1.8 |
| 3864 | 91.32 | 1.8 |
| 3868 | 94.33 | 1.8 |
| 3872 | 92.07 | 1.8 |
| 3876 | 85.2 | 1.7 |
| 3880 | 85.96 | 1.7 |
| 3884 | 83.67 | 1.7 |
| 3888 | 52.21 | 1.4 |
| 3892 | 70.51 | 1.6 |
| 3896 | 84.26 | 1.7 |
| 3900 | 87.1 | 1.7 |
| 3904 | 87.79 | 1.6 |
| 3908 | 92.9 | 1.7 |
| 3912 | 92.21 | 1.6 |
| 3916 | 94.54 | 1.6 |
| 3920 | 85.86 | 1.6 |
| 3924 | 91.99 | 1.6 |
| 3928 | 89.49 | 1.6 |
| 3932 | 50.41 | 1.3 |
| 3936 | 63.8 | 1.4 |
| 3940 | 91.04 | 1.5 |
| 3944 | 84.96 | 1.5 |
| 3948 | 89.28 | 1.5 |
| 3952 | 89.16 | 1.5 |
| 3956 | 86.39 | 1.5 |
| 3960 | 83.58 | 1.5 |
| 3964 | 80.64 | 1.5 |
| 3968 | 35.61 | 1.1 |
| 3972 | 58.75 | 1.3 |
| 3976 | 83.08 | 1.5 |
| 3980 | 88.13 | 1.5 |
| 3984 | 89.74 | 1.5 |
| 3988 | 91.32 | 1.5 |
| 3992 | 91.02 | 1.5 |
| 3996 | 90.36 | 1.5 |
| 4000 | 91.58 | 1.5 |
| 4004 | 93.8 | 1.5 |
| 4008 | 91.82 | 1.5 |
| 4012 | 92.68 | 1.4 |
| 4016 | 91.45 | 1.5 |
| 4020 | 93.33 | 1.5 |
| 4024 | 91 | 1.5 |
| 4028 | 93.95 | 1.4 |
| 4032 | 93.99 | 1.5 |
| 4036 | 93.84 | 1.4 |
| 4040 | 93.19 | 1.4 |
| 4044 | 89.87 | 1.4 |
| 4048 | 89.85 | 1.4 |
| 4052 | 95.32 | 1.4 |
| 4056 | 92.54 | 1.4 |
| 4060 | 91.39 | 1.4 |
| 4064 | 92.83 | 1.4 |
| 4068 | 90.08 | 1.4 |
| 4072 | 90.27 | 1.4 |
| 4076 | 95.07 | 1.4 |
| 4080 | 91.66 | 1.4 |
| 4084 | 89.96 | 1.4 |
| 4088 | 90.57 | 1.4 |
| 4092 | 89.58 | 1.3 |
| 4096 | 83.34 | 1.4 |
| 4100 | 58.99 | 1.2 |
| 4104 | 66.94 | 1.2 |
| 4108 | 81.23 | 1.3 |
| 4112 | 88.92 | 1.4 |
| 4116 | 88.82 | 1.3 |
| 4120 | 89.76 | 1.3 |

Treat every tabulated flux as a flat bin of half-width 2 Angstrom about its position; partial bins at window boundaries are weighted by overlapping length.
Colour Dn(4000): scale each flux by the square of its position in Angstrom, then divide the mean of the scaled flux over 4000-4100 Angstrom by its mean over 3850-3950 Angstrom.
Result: 1.16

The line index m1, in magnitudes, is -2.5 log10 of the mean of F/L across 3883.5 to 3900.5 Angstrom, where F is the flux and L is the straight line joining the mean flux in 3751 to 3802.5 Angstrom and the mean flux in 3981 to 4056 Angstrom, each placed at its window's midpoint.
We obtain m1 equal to 0.14 mag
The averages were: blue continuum 76.7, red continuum 92.1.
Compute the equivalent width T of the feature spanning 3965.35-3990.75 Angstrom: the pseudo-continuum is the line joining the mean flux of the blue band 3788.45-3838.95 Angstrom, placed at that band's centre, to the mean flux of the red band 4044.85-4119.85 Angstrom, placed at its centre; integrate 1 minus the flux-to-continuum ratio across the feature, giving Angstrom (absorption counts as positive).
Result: 2.7 Angstrom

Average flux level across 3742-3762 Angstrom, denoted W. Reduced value 73.2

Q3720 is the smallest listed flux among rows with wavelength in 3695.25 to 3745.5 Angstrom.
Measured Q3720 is 57.03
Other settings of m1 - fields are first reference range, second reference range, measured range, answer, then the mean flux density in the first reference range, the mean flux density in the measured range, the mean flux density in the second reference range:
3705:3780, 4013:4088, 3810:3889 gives -0.07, 71.8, 83.7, 92.2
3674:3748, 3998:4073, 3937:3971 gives 0.10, 68.9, 79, 92.3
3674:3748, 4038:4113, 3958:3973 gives 0.25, 68.9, 65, 87.4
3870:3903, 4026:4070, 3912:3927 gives -0.10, 80.4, 90.9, 92.4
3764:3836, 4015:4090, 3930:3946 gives 0.19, 79.5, 72.6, 92.1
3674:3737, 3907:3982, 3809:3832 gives -0.17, 67.8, 86.3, 80.5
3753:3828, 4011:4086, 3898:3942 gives 0.03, 80.9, 84.3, 92.2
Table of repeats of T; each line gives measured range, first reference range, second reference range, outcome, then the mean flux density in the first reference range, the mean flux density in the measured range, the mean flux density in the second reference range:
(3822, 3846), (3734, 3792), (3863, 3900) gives 1.7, 76.2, 74.1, 82.2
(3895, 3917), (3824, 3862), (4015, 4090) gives -1.5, 80.5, 89.8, 92.1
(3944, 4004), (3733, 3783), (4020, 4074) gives 3.5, 74.3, 82.5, 92.2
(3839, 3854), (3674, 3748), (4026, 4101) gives -1.7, 68.9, 85.8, 90.2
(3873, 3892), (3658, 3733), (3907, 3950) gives 1.0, 69.5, 76.9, 84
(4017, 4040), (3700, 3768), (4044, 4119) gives -2.3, 71.1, 93.1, 87.2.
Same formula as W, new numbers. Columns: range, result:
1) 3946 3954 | 89.2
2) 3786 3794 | 83.2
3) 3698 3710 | 67.4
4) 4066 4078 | 91.8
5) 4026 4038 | 93.9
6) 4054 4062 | 92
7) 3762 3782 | 76.5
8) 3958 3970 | 66.6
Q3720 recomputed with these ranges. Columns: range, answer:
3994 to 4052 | 89.85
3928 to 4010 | 35.61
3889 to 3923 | 70.51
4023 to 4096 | 83.34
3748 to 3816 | 58.03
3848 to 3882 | 85.2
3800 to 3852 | 52.03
